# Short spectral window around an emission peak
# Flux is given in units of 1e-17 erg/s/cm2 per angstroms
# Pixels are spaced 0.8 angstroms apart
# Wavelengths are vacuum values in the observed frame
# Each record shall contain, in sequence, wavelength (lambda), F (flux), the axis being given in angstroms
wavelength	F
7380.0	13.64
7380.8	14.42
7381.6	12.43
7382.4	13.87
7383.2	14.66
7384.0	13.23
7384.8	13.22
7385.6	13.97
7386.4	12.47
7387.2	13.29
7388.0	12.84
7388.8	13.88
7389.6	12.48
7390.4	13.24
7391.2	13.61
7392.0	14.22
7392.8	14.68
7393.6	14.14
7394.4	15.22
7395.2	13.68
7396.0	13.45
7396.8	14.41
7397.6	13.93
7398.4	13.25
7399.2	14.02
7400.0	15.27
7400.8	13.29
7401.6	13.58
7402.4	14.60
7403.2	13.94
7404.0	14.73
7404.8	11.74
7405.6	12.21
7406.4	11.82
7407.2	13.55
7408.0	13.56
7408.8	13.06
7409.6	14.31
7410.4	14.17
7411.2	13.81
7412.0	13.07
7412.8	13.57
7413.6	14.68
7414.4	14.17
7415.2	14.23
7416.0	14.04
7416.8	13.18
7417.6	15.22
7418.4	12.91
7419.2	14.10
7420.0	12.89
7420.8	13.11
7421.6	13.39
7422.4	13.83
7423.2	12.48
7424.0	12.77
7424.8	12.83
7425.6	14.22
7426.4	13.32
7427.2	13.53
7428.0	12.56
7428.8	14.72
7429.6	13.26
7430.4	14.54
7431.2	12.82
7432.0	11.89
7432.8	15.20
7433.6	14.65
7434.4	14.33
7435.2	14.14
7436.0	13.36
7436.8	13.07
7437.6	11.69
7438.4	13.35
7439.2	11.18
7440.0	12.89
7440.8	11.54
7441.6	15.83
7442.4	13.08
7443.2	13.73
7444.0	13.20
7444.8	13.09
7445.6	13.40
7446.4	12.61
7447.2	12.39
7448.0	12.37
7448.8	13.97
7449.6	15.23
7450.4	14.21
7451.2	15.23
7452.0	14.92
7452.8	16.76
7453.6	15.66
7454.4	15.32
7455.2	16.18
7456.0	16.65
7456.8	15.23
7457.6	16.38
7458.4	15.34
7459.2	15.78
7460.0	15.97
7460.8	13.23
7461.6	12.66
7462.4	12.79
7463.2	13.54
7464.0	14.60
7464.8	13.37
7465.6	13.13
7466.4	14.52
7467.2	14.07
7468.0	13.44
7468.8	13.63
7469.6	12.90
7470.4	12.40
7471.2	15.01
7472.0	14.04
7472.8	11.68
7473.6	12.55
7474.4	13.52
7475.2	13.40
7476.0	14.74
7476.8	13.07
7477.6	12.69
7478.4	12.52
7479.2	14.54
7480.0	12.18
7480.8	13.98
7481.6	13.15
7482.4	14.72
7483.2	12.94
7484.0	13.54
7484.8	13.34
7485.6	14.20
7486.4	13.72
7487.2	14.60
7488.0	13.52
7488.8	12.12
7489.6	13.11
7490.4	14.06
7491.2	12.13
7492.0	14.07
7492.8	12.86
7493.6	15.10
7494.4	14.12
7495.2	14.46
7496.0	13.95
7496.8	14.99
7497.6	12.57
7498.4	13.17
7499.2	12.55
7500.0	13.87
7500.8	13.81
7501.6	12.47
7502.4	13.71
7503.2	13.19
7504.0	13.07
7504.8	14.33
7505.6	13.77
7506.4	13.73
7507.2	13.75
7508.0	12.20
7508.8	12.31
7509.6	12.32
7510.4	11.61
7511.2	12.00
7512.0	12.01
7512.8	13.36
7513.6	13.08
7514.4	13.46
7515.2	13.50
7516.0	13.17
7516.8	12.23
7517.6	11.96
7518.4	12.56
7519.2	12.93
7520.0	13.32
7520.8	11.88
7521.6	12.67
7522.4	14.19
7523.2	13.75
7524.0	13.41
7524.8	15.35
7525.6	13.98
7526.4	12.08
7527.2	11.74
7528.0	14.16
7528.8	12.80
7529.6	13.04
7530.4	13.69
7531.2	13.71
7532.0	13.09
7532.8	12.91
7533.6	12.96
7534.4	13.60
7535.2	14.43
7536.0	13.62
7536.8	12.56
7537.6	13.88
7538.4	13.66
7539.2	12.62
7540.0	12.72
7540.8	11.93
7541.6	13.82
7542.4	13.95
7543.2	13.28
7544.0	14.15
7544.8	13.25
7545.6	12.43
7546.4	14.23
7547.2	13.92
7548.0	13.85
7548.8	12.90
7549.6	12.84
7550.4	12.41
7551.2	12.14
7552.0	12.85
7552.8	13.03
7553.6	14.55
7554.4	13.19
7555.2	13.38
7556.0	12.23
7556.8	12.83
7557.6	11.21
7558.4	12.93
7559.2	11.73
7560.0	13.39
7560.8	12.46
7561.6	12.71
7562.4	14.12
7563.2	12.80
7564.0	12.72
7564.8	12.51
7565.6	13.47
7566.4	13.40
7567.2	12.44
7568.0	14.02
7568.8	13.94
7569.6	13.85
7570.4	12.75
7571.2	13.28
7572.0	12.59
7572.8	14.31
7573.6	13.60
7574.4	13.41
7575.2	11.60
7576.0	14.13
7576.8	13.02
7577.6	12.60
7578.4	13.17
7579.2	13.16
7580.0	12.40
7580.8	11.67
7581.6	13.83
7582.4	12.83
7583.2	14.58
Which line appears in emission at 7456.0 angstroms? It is [N II]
